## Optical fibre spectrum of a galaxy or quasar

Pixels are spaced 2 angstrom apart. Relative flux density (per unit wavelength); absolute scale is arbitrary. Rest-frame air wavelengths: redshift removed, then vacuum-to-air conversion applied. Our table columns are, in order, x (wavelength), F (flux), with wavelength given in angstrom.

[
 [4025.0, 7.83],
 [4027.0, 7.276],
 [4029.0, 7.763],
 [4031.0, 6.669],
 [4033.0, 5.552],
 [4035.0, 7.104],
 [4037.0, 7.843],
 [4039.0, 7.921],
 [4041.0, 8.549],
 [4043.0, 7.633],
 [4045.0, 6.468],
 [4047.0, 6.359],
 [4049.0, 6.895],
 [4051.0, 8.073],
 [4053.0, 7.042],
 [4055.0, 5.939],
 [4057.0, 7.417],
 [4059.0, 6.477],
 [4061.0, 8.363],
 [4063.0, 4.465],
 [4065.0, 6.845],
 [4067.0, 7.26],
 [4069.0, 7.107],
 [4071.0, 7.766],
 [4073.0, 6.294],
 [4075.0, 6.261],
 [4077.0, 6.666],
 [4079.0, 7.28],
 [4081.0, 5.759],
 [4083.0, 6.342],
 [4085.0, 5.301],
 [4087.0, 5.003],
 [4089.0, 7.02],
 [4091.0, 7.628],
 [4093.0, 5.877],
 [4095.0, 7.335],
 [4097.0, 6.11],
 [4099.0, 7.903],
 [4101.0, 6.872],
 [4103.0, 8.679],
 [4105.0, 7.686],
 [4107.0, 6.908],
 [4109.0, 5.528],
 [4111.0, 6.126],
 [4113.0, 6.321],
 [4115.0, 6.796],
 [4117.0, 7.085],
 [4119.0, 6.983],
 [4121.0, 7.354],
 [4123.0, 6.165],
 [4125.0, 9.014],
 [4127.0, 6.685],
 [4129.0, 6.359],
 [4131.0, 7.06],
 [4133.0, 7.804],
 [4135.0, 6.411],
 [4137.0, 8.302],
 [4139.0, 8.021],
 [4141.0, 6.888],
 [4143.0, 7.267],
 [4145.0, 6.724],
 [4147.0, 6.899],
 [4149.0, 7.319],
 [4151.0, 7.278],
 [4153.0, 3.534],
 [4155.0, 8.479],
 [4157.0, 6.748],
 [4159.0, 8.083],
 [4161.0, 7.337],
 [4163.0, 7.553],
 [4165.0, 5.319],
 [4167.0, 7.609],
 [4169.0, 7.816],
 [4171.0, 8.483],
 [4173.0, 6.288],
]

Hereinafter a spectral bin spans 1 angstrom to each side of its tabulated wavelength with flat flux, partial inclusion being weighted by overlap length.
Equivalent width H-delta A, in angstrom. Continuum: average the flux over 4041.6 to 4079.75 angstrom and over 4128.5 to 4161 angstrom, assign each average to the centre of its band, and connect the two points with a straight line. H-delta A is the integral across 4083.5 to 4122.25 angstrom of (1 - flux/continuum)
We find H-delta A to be 1.3 angstrom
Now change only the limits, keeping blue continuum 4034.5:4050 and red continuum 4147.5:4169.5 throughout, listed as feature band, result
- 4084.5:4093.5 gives 1.2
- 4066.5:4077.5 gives 0.6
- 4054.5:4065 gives 1.0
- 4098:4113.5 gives 0.3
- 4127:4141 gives -0.4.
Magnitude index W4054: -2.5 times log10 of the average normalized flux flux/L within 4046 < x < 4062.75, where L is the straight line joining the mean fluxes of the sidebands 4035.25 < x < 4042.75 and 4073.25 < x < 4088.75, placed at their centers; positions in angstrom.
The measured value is 0.05 mag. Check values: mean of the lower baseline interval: 7.96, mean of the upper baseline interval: 6.14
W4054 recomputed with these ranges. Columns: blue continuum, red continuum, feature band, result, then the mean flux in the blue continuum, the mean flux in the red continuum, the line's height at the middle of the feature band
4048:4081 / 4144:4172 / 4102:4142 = -0.02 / 6.85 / 7.08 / 6.99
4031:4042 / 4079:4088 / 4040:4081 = -0.06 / 7.33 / 5.79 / 6.54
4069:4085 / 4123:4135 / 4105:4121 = 0.06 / 6.57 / 7.2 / 7.01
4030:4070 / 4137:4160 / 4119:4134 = -0.02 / 7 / 7.08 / 7.06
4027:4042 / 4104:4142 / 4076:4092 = 0.13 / 7.34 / 7.03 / 7.16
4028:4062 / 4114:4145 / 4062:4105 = 0.08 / 7.18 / 7.2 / 7.19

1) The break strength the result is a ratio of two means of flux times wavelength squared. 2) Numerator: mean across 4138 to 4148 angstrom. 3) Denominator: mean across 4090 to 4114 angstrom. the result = 1.06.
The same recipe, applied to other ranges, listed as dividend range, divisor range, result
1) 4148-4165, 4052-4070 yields 1.07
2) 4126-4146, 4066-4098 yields 1.12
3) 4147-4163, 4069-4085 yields 1.11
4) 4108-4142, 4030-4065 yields 1.04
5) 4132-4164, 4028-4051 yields 1.05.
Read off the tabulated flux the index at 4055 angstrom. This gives 5.939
